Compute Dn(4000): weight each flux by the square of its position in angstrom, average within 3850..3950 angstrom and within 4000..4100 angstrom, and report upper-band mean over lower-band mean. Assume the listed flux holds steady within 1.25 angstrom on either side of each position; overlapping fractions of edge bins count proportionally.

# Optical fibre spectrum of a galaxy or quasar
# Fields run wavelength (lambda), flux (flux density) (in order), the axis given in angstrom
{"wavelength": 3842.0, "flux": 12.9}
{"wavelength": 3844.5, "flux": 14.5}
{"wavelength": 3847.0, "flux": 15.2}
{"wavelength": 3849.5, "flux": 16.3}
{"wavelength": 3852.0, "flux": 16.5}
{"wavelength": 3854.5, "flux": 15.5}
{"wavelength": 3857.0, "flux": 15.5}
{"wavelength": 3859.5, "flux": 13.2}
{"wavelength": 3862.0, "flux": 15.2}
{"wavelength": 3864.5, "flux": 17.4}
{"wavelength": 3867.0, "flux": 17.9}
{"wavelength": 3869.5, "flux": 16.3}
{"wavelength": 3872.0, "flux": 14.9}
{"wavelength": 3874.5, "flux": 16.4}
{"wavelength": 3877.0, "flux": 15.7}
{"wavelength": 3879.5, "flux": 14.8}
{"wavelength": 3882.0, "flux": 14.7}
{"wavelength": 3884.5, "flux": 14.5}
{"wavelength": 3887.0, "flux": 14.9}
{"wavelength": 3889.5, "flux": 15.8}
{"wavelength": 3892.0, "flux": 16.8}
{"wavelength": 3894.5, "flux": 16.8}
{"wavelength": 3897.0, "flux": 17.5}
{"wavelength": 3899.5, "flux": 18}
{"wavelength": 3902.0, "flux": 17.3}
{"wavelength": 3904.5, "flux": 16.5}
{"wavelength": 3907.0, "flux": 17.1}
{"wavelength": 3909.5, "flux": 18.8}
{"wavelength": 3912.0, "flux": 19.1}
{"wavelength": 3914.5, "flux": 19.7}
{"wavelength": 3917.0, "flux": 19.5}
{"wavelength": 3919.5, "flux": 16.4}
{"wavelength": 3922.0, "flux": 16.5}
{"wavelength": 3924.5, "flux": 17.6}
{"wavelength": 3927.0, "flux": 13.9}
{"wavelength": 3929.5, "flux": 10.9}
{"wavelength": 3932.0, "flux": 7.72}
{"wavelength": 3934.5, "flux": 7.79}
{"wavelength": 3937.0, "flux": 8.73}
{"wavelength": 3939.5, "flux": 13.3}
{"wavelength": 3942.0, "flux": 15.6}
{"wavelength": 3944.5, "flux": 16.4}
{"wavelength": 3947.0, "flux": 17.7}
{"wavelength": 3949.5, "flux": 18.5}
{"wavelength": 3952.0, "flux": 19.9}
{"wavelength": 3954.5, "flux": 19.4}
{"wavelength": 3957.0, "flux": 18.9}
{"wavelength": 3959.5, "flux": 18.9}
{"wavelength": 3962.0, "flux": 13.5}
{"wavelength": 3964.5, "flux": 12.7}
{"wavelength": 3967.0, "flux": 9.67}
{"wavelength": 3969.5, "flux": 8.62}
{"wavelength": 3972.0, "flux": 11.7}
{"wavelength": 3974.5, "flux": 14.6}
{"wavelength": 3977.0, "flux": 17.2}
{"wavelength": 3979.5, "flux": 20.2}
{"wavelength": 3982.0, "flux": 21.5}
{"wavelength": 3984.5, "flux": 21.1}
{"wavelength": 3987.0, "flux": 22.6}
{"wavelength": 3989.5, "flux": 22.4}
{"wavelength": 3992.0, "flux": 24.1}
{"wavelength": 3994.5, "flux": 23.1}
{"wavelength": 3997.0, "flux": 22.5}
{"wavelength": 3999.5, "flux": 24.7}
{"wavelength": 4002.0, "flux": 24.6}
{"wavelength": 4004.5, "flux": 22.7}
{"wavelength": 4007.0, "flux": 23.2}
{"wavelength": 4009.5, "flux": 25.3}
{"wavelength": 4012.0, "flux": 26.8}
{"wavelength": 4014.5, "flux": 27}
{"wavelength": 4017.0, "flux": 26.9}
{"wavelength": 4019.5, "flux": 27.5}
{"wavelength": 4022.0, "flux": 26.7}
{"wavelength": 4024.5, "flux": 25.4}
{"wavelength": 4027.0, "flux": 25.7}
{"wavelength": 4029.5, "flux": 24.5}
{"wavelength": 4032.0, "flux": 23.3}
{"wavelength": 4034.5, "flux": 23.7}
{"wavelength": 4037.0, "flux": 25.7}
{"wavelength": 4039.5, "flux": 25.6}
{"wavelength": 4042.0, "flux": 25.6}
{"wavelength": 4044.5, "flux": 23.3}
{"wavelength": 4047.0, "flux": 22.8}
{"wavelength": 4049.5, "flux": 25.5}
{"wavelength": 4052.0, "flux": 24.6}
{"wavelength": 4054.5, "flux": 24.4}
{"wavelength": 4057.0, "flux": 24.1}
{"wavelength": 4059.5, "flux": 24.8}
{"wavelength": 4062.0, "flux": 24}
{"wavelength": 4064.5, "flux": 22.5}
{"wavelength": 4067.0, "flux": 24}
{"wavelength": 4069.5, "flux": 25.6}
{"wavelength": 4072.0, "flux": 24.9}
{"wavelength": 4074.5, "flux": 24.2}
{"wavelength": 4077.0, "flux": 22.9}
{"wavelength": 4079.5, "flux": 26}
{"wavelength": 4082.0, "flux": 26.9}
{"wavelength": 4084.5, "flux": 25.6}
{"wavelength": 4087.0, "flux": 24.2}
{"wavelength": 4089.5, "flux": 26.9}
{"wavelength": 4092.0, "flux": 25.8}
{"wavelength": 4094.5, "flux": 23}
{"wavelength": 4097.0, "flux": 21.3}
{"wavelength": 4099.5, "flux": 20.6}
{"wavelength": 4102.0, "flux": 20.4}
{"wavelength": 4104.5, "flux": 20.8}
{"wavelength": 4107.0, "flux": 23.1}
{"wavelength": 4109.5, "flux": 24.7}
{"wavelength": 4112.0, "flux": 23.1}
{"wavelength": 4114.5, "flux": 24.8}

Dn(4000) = 1.70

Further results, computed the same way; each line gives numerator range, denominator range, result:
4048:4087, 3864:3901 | 1.68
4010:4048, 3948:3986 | 1.59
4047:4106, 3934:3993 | 1.53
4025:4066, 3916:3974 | 1.77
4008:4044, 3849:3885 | 1.77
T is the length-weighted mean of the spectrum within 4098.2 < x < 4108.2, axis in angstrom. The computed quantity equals 21.2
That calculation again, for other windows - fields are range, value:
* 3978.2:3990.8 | 21.6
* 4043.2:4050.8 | 23.9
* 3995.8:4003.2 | 23.9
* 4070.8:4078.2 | 24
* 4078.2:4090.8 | 25.9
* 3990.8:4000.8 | 23.6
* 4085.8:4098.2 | 24.3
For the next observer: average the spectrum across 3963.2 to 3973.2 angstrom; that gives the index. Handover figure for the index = 10.7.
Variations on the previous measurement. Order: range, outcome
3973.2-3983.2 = 18.3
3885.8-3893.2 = 15.8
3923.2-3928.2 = 15.8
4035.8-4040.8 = 25.6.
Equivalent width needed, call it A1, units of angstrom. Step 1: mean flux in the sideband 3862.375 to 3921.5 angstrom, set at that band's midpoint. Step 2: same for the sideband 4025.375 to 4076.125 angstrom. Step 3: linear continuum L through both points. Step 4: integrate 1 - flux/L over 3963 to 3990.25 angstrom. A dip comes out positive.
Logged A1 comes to 5.9 angstrom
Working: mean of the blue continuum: 16.8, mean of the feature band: 16.4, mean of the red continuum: 24.4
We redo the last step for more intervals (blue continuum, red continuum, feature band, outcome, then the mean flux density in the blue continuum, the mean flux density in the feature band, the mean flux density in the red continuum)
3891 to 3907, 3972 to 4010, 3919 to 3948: 8.3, 17.2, 13.4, 21.6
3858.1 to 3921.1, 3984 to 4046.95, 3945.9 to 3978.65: 8.6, 16.6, 15.5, 24.6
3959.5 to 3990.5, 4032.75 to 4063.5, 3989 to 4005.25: -4.1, 16.4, 23.5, 24.5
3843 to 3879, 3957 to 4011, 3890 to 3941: 5.1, 15.7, 15.5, 19.3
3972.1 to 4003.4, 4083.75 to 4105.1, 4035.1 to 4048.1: -1.4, 21.2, 24.6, 23.2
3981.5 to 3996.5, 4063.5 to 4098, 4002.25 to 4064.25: -3.7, 22.5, 24.9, 24.6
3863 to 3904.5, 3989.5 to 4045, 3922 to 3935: 4.6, 16.2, 12.3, 24.9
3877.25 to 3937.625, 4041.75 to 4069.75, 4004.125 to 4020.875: -3.2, 15.5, 25.8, 24.2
